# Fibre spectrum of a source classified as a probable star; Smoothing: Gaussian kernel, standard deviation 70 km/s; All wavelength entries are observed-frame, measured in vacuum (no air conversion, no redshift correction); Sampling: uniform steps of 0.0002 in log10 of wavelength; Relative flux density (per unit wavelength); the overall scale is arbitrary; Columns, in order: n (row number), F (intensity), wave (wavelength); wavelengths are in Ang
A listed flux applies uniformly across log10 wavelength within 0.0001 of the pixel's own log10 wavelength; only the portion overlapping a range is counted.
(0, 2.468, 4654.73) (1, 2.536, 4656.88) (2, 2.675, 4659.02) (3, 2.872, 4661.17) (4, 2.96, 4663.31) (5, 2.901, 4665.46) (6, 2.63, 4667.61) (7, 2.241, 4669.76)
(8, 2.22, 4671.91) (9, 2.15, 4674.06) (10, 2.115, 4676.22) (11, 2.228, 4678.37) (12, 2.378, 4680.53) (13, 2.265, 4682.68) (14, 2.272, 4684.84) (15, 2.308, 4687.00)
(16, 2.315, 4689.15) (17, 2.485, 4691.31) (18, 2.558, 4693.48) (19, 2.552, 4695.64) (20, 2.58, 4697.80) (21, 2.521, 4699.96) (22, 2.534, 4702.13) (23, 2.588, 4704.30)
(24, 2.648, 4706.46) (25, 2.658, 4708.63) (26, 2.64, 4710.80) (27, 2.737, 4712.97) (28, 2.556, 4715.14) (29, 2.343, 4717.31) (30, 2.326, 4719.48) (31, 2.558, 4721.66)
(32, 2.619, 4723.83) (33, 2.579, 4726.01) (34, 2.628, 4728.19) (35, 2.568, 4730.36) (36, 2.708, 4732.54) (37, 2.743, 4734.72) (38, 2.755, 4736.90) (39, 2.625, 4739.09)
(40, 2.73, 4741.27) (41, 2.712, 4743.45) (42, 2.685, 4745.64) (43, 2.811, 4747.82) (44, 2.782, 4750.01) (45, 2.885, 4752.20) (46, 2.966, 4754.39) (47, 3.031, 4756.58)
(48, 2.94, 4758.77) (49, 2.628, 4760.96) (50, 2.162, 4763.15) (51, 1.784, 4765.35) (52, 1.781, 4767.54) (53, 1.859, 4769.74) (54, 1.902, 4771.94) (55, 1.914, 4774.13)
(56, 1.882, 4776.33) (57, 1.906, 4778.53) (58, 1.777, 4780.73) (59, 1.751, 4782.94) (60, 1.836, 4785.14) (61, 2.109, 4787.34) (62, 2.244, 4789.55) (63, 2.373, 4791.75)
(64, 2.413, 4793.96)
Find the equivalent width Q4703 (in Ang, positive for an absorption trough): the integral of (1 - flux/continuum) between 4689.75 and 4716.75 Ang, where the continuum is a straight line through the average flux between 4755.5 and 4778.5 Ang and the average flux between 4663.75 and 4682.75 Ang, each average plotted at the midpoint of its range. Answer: -3.2 Ang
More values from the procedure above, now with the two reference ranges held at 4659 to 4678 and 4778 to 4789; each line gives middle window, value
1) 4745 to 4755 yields -3.6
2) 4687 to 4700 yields -0.6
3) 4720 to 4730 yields -1.7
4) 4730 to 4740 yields -2.5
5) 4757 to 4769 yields -1.7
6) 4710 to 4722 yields -1.4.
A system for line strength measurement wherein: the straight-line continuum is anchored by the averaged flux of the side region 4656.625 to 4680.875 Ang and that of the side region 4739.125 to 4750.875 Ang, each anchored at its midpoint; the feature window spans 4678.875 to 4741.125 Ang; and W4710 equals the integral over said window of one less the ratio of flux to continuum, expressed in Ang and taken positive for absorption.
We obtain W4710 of 2.1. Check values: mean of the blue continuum 2.49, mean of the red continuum 2.73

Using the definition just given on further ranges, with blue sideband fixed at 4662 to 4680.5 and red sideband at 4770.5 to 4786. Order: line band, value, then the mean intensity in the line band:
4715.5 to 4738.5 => -4.9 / 2.58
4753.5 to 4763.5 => -4.2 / 2.79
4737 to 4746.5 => -3.0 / 2.69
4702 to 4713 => -2.0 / 2.63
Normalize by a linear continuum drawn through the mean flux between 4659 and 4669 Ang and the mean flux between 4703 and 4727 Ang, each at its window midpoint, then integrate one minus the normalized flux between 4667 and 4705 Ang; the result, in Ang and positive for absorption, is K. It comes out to 4.48 Ang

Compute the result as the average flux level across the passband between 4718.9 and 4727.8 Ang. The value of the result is 2.54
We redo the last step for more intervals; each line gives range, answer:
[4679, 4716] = 2.5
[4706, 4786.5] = 2.44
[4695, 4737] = 2.59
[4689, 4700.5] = 2.52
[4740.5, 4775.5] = 2.47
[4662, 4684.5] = 2.41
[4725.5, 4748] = 2.68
